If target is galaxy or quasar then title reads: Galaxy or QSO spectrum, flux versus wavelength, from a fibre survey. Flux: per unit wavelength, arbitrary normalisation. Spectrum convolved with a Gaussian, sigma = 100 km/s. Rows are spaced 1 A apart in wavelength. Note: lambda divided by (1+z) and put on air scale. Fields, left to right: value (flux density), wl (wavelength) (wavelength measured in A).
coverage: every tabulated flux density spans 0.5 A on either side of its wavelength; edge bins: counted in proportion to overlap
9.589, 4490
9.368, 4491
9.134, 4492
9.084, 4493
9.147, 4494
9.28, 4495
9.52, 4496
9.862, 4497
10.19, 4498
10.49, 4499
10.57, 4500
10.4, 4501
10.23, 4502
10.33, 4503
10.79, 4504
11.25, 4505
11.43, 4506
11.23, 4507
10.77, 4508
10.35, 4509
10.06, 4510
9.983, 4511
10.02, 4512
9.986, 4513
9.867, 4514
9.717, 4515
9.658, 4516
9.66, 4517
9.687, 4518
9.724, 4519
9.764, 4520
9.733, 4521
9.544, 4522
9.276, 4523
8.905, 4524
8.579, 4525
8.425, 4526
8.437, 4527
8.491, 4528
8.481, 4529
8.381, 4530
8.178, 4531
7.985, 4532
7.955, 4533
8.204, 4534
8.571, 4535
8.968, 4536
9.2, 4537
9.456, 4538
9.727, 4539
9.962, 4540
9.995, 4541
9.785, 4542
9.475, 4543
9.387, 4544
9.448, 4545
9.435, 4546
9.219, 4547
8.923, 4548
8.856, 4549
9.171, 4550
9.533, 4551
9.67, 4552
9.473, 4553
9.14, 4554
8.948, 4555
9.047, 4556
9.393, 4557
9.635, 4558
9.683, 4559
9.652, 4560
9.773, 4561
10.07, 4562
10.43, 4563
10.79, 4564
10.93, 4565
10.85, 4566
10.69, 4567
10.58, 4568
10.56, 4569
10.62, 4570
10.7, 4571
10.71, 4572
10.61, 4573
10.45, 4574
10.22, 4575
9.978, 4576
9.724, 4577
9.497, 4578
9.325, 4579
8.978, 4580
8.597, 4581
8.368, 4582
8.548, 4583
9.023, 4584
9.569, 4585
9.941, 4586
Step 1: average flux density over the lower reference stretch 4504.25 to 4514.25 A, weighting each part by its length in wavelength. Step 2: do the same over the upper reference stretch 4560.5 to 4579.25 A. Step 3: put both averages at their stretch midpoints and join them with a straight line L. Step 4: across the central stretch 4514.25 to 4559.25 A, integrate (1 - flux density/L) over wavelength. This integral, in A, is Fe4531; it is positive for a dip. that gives 5.5 A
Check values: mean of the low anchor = 10.5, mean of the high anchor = 10.4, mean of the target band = 9.18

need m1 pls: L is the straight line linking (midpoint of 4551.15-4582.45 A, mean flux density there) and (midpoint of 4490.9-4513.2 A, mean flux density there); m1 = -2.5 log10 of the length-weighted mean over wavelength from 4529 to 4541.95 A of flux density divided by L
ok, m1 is 0.13 mag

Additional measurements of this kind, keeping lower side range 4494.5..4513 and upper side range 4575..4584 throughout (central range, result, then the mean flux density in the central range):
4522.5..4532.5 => 0.17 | 8.51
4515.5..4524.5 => 0.06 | 9.55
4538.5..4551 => 0.03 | 9.45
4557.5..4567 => -0.09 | 10.2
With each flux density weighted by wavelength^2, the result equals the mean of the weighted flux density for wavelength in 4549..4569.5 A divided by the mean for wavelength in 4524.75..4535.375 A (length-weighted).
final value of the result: 1.2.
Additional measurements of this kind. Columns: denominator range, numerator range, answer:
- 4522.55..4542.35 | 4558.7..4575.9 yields 1.20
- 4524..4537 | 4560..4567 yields 1.25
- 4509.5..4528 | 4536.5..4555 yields 1.01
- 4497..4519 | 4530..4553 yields 0.90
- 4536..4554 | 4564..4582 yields 1.09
